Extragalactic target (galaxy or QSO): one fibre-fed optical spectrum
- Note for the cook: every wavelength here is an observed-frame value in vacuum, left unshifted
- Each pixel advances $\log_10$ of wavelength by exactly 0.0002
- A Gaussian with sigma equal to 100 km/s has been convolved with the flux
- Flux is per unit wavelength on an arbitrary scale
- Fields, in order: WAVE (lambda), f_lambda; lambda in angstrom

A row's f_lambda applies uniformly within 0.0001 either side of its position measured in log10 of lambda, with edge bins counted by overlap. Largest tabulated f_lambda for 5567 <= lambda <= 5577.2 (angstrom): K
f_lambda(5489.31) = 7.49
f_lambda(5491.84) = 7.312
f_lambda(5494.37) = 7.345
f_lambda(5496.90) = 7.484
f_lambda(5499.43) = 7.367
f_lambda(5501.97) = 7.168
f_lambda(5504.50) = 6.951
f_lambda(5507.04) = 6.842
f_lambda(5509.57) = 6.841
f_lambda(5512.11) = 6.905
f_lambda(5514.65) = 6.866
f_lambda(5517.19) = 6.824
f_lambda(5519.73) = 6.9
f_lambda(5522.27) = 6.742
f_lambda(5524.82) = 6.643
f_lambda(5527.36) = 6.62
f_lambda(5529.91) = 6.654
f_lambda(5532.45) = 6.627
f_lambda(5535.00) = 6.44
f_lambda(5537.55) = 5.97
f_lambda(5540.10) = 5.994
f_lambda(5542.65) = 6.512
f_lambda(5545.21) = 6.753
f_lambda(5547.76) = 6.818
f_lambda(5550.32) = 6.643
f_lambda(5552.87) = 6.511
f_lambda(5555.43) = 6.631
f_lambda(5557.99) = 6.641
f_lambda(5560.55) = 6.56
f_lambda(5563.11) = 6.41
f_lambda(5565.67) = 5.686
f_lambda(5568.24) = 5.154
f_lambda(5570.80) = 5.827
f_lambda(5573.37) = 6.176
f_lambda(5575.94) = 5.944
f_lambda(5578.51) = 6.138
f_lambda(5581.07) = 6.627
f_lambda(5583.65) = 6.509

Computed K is 6.176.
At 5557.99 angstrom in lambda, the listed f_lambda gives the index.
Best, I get 6.641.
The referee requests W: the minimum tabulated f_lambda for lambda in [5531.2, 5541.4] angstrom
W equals 5.97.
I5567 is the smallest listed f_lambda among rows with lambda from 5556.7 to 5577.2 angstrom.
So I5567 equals 5.154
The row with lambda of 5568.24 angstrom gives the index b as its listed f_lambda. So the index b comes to 5.154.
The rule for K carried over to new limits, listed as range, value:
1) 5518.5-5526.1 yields 6.9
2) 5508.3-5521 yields 6.905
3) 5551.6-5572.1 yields 6.641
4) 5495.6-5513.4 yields 7.484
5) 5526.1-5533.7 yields 6.654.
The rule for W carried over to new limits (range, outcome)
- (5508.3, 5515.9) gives 6.841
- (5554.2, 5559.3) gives 6.631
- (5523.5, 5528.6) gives 6.62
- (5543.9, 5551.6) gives 6.643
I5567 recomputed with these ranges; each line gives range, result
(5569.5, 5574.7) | 5.827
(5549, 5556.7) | 6.511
